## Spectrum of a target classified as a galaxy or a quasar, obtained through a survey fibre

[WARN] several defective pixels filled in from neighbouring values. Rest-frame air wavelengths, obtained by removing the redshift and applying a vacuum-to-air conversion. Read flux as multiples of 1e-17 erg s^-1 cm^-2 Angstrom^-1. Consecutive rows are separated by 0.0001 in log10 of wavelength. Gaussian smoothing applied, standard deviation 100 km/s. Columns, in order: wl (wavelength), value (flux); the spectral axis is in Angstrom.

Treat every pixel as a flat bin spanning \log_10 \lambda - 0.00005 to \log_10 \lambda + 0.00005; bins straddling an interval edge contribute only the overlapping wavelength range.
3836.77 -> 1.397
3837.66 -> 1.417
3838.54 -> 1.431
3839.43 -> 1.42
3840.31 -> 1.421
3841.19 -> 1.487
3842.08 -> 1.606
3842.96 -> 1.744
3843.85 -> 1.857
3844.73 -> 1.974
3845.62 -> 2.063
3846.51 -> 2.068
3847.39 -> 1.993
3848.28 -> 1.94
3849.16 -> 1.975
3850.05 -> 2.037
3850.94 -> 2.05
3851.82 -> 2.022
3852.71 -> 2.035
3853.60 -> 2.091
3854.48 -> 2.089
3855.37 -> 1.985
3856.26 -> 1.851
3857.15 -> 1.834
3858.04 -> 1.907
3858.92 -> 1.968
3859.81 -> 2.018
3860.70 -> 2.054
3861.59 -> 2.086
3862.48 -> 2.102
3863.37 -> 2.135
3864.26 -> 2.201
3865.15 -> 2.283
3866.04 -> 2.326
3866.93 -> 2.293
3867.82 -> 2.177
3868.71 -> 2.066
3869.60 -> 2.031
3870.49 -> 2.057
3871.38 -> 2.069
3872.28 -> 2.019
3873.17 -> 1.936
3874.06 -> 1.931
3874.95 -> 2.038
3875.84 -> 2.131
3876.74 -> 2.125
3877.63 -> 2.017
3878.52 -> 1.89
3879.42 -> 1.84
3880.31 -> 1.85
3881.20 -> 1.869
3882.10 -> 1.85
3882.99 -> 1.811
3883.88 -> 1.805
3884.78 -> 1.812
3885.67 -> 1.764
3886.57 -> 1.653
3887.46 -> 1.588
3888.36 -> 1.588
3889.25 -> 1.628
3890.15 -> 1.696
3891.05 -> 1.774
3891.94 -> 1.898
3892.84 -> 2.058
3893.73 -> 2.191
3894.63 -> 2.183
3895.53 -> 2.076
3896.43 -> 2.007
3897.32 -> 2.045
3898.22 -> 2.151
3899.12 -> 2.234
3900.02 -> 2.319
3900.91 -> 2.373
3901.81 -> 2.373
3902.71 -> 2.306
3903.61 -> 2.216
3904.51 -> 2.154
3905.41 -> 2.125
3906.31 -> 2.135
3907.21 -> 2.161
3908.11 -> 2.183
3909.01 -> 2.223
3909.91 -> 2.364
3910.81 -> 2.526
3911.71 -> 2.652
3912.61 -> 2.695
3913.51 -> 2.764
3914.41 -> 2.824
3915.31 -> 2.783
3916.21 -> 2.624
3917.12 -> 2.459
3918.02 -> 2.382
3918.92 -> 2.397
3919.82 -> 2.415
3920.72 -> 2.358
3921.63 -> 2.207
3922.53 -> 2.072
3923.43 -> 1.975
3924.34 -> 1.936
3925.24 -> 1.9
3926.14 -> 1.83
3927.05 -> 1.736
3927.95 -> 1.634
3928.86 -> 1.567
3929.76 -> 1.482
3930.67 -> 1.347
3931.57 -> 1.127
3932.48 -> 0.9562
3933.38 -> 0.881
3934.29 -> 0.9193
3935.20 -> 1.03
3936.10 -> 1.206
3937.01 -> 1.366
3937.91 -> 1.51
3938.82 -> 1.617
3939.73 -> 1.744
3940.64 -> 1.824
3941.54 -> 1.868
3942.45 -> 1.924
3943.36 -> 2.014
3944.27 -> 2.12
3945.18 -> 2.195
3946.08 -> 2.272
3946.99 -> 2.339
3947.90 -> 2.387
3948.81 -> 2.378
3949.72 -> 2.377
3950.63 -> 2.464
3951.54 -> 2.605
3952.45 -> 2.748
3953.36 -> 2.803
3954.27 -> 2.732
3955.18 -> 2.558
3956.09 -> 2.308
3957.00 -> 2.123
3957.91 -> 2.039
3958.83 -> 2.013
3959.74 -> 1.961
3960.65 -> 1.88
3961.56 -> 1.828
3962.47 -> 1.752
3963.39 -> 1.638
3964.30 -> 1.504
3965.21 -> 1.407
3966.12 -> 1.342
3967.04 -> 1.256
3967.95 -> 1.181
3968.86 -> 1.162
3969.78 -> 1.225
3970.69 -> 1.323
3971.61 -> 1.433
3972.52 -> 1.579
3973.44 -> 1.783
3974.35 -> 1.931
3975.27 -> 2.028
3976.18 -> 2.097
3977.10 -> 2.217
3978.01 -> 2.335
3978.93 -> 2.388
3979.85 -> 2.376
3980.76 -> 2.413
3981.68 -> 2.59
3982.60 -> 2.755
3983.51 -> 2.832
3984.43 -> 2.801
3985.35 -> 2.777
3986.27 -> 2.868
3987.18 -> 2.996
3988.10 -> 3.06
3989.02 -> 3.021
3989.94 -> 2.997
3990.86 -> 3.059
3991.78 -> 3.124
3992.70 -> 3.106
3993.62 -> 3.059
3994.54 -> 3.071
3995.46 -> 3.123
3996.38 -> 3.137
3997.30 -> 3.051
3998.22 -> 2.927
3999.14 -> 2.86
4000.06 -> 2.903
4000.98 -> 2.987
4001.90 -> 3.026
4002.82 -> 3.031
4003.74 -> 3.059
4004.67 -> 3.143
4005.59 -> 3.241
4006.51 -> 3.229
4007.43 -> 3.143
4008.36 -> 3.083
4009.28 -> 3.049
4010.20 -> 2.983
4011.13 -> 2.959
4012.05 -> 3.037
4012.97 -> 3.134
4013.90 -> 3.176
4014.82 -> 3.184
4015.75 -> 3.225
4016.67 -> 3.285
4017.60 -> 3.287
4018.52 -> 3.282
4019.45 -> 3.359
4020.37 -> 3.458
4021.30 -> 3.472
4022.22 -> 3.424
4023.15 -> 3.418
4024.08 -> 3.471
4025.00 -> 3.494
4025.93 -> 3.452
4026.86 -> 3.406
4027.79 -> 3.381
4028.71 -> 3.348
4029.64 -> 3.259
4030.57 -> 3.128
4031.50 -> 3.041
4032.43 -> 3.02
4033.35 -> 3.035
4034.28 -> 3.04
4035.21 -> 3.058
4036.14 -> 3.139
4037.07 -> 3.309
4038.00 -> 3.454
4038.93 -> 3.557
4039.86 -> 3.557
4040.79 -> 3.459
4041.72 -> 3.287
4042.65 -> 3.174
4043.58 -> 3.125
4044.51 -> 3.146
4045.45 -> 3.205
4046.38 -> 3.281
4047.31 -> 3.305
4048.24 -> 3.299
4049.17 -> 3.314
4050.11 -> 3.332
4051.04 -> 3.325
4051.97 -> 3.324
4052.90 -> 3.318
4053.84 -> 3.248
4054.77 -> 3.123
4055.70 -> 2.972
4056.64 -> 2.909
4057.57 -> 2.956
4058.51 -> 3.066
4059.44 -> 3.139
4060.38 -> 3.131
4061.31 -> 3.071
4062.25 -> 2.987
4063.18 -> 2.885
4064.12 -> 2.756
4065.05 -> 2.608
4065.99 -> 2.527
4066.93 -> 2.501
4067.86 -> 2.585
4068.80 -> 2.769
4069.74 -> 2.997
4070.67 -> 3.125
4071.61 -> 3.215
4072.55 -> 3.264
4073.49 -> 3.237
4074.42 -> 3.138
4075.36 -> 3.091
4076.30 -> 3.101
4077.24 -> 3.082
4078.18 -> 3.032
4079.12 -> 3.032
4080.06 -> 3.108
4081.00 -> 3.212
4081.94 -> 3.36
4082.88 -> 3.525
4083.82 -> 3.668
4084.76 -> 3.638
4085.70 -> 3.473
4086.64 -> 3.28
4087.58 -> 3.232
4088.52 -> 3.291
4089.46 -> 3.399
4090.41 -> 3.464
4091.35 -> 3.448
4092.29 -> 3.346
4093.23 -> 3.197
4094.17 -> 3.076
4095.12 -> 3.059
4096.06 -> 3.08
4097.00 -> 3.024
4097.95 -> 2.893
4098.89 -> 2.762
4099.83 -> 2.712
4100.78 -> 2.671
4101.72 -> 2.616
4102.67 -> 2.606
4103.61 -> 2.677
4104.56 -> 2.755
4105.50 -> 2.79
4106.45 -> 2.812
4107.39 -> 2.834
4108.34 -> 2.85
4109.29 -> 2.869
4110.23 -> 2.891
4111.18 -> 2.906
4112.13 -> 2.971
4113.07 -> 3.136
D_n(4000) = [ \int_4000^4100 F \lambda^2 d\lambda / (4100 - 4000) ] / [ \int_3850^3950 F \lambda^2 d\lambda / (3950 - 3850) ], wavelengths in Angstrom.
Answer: 1.71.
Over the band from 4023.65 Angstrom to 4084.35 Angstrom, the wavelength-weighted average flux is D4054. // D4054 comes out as 3.16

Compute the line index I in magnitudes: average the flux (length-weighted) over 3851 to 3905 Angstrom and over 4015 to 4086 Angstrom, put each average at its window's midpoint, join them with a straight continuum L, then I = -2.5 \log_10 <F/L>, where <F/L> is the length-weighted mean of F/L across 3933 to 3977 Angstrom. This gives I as 0.34 mag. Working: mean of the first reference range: 2.02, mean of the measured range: 1.85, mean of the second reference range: 3.19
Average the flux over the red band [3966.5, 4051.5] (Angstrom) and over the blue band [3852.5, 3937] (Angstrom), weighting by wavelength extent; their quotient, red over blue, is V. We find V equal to 1.46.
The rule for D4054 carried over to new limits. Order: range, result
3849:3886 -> 2.01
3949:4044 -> 2.75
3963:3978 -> 1.59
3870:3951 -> 1.99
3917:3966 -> 1.92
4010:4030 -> 3.3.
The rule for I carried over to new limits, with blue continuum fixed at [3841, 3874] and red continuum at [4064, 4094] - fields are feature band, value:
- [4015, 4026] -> -0.184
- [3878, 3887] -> 0.179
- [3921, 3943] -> 0.453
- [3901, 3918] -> -0.062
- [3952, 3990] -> 0.214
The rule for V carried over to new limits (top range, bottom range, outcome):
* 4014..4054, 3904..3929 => 1.46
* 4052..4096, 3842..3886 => 1.56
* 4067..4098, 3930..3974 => 1.78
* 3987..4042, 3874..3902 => 1.63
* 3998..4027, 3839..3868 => 1.62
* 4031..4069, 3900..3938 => 1.54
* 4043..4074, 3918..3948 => 1.74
